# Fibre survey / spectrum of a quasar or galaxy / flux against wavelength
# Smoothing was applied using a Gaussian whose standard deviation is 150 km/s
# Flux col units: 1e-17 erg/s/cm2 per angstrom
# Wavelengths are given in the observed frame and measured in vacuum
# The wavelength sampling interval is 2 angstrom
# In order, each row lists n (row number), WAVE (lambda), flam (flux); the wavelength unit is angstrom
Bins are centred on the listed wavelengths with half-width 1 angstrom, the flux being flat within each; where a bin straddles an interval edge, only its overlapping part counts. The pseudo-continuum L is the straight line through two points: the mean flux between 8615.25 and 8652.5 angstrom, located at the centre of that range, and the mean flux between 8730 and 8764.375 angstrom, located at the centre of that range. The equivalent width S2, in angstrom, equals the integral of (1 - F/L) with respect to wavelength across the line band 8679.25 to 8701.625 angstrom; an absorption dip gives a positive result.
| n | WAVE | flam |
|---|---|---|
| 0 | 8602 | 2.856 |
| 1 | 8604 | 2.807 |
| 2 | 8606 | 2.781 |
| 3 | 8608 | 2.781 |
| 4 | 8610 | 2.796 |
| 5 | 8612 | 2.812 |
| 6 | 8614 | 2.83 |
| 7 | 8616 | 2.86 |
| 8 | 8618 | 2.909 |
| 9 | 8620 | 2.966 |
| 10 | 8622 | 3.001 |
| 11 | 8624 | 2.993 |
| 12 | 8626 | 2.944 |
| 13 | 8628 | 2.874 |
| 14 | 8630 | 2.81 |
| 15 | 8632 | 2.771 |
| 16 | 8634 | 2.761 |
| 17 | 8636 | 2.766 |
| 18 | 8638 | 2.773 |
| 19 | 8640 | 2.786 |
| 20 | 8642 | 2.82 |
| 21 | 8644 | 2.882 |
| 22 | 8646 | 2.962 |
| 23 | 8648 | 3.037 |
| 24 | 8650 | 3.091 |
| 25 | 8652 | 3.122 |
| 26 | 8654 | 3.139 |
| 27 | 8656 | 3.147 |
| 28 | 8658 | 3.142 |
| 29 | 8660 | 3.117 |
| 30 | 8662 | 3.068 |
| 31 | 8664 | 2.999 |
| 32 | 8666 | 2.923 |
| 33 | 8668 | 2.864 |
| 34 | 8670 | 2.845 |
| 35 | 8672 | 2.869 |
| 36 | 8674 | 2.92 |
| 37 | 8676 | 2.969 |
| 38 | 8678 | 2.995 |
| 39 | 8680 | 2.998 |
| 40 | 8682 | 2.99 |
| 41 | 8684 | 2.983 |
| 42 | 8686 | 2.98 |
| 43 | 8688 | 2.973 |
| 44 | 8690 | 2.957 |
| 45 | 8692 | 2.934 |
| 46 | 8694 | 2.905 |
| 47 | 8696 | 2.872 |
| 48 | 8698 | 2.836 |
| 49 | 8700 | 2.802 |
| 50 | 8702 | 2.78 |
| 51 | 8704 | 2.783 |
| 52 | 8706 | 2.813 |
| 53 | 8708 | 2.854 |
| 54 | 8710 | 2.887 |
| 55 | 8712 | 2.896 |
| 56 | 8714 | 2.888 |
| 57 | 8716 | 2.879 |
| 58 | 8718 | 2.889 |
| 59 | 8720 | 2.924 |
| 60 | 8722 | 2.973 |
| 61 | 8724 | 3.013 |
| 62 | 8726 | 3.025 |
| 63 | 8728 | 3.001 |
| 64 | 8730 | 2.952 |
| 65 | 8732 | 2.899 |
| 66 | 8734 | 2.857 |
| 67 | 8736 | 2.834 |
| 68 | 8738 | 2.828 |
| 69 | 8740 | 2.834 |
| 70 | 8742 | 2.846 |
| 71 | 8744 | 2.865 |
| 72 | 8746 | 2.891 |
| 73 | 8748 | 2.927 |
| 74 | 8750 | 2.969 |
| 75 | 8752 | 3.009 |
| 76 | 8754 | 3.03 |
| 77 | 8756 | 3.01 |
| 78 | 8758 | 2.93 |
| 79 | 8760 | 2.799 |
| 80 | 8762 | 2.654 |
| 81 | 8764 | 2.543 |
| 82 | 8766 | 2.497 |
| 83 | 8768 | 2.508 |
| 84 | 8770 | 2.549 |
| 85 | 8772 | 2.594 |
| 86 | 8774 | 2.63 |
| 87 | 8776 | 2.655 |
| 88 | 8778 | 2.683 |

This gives -0.3 angstrom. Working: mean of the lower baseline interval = 2.9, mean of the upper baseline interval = 2.87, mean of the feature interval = 2.93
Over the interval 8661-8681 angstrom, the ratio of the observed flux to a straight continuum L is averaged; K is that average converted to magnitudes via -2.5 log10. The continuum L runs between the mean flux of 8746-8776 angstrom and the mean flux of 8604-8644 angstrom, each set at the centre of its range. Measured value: -0.05 mag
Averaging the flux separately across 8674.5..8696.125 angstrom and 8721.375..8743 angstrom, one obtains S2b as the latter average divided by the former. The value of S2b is 1.0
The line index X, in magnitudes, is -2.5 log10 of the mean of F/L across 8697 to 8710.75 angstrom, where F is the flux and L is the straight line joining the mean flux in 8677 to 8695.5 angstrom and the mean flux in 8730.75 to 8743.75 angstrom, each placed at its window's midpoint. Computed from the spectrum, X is 0.04 mag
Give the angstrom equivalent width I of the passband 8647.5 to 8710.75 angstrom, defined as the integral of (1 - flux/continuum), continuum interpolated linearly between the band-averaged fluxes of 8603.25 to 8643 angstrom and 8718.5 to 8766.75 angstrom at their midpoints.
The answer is -2.1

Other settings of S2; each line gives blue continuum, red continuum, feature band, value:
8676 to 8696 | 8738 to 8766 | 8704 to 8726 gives 0.1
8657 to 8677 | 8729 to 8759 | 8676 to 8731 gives 0.5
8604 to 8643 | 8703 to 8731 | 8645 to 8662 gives -1.4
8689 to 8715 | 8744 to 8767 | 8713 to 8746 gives -0.6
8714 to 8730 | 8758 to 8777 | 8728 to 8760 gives -1.4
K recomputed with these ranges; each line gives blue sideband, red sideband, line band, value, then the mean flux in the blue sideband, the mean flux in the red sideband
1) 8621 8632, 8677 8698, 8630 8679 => -0.01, 2.91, 2.95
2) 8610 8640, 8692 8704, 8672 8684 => -0.04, 2.86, 2.84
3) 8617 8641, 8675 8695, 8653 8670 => -0.04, 2.86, 2.97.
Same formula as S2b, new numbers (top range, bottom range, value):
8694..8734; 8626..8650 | 1.01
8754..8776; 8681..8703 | 0.92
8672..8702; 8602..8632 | 1.02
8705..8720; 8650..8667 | 0.93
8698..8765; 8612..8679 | 0.98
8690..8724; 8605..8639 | 1.01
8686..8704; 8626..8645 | 1.02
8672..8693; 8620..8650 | 1.03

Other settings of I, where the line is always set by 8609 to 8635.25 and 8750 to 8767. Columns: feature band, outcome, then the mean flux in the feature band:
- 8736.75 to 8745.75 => -0.1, 2.85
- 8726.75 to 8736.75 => -0.3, 2.91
